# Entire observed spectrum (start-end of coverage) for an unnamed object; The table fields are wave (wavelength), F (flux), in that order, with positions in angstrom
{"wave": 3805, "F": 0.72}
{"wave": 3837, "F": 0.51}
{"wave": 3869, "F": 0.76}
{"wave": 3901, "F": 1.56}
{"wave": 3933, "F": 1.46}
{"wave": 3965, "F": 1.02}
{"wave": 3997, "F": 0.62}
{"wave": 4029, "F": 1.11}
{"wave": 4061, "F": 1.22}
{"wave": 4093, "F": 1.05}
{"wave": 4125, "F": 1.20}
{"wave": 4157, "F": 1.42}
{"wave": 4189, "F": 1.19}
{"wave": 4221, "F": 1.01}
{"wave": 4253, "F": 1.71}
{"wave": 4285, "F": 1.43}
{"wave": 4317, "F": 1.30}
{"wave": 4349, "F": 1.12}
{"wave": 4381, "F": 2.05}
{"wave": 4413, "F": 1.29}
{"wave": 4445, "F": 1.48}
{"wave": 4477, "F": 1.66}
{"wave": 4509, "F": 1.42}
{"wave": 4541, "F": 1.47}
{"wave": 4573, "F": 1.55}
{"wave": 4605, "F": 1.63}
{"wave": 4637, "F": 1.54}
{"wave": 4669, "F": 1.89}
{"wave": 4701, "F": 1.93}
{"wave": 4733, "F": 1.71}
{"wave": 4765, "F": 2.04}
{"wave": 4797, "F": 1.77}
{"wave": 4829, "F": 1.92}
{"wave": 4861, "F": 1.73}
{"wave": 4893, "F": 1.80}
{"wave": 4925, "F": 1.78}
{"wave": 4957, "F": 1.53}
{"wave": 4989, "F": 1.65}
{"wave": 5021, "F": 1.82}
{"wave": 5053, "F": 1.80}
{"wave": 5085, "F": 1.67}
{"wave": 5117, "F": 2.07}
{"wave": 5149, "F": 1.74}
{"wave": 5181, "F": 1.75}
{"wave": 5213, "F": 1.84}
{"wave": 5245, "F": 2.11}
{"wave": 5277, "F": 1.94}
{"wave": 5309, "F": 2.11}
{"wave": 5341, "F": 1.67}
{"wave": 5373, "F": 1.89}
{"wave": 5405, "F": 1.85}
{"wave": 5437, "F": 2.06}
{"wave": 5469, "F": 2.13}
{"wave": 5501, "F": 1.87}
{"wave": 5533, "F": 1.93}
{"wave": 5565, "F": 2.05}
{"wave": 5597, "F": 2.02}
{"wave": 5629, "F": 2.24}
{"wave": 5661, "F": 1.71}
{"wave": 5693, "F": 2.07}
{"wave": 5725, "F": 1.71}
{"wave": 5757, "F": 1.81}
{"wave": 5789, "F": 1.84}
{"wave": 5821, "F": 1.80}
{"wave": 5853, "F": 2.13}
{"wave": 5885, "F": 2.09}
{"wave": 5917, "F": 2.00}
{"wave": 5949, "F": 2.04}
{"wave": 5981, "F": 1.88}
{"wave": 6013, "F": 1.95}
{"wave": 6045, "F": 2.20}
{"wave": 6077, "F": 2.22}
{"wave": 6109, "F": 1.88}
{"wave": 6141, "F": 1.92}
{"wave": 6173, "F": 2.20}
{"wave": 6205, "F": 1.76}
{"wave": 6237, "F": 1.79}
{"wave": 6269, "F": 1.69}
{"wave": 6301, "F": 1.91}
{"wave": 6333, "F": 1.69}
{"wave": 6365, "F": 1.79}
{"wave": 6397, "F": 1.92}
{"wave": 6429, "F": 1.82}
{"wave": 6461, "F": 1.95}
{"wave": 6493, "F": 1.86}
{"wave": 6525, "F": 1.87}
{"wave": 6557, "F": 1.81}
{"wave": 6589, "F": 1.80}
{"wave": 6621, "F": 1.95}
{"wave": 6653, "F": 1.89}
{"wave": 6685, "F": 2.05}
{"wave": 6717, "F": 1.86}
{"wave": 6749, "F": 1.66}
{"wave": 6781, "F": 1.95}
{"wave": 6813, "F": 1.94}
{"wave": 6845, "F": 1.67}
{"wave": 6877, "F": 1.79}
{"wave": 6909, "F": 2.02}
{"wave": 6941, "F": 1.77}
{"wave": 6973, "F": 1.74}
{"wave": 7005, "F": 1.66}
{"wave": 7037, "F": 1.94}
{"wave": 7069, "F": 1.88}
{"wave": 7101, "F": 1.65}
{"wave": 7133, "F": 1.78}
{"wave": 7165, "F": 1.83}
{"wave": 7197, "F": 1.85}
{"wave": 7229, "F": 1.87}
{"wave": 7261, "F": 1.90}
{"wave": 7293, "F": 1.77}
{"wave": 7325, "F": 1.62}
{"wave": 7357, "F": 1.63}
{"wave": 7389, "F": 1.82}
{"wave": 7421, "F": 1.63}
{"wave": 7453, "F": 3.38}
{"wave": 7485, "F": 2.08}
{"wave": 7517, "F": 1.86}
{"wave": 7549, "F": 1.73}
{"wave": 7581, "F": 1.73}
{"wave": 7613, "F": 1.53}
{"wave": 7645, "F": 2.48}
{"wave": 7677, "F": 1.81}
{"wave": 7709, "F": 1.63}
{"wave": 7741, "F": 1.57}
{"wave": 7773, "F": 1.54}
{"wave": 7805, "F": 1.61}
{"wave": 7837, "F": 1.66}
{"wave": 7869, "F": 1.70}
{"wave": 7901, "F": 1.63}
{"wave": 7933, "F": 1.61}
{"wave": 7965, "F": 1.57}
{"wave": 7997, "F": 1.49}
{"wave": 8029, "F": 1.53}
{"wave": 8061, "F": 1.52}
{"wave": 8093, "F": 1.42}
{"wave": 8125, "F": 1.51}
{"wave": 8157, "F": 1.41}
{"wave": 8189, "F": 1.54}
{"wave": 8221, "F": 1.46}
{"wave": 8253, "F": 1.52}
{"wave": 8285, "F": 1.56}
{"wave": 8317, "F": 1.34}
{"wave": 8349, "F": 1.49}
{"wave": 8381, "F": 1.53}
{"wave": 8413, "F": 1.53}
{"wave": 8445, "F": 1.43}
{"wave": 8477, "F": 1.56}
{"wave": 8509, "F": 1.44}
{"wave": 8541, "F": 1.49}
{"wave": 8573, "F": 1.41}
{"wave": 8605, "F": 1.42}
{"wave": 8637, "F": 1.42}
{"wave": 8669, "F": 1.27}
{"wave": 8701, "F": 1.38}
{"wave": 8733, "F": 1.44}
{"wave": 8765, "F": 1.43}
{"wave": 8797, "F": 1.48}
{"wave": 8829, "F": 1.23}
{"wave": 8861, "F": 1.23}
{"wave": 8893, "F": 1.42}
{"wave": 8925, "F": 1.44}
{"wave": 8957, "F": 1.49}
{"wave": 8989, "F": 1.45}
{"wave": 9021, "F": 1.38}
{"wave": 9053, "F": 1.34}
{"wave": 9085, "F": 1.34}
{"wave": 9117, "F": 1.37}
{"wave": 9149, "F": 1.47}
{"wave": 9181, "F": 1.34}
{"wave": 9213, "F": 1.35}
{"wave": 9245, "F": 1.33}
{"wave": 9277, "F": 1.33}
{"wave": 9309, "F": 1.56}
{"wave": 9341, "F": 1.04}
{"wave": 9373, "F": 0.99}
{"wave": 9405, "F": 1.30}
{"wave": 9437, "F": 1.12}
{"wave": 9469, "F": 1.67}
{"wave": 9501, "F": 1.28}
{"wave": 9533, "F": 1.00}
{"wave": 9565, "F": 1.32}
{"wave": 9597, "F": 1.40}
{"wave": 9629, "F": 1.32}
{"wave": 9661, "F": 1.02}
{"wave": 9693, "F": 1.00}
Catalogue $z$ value 0.14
